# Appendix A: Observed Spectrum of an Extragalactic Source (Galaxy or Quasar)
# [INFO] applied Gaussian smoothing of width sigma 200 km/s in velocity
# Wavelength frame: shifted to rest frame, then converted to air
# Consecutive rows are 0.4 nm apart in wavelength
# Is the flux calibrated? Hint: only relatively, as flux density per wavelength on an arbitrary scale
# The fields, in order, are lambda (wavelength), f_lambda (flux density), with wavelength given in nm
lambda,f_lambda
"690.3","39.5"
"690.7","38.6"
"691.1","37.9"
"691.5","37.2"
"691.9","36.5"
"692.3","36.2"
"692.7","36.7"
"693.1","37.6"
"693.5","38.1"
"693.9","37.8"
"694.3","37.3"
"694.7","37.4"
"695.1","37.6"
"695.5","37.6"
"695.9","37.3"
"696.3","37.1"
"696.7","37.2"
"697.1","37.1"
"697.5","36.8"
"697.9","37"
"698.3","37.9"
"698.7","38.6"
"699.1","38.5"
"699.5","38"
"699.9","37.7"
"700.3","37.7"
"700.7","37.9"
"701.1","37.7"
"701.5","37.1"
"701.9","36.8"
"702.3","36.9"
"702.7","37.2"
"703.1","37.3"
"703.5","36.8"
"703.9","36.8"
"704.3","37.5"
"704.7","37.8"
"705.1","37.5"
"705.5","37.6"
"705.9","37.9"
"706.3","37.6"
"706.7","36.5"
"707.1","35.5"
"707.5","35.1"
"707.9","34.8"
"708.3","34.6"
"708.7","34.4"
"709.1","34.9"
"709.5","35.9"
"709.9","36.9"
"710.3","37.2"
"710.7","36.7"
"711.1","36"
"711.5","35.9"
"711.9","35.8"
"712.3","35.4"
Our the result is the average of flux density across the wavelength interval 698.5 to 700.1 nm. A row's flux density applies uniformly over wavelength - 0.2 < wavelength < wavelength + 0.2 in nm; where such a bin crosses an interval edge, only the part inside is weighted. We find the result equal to 38.2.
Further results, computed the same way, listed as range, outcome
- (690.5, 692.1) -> 37.6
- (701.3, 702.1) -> 37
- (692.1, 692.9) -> 36.4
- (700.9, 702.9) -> 37.1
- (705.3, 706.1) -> 37.8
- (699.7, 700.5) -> 37.7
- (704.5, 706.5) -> 37.7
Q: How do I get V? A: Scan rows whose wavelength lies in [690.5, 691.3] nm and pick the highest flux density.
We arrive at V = 38.6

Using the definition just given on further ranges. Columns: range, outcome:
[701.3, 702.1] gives 37.1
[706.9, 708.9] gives 35.5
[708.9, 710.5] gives 37.2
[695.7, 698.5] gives 37.9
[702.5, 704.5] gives 37.5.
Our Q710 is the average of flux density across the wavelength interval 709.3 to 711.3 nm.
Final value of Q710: 36.5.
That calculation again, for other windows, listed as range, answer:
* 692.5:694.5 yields 37.5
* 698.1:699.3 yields 38.3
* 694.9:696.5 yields 37.4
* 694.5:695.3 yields 37.5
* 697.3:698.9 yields 37.6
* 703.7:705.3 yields 37.4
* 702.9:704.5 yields 37.1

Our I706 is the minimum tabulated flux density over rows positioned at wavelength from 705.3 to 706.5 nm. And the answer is 37.6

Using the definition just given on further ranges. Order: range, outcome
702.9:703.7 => 36.8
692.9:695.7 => 37.3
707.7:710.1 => 34.4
